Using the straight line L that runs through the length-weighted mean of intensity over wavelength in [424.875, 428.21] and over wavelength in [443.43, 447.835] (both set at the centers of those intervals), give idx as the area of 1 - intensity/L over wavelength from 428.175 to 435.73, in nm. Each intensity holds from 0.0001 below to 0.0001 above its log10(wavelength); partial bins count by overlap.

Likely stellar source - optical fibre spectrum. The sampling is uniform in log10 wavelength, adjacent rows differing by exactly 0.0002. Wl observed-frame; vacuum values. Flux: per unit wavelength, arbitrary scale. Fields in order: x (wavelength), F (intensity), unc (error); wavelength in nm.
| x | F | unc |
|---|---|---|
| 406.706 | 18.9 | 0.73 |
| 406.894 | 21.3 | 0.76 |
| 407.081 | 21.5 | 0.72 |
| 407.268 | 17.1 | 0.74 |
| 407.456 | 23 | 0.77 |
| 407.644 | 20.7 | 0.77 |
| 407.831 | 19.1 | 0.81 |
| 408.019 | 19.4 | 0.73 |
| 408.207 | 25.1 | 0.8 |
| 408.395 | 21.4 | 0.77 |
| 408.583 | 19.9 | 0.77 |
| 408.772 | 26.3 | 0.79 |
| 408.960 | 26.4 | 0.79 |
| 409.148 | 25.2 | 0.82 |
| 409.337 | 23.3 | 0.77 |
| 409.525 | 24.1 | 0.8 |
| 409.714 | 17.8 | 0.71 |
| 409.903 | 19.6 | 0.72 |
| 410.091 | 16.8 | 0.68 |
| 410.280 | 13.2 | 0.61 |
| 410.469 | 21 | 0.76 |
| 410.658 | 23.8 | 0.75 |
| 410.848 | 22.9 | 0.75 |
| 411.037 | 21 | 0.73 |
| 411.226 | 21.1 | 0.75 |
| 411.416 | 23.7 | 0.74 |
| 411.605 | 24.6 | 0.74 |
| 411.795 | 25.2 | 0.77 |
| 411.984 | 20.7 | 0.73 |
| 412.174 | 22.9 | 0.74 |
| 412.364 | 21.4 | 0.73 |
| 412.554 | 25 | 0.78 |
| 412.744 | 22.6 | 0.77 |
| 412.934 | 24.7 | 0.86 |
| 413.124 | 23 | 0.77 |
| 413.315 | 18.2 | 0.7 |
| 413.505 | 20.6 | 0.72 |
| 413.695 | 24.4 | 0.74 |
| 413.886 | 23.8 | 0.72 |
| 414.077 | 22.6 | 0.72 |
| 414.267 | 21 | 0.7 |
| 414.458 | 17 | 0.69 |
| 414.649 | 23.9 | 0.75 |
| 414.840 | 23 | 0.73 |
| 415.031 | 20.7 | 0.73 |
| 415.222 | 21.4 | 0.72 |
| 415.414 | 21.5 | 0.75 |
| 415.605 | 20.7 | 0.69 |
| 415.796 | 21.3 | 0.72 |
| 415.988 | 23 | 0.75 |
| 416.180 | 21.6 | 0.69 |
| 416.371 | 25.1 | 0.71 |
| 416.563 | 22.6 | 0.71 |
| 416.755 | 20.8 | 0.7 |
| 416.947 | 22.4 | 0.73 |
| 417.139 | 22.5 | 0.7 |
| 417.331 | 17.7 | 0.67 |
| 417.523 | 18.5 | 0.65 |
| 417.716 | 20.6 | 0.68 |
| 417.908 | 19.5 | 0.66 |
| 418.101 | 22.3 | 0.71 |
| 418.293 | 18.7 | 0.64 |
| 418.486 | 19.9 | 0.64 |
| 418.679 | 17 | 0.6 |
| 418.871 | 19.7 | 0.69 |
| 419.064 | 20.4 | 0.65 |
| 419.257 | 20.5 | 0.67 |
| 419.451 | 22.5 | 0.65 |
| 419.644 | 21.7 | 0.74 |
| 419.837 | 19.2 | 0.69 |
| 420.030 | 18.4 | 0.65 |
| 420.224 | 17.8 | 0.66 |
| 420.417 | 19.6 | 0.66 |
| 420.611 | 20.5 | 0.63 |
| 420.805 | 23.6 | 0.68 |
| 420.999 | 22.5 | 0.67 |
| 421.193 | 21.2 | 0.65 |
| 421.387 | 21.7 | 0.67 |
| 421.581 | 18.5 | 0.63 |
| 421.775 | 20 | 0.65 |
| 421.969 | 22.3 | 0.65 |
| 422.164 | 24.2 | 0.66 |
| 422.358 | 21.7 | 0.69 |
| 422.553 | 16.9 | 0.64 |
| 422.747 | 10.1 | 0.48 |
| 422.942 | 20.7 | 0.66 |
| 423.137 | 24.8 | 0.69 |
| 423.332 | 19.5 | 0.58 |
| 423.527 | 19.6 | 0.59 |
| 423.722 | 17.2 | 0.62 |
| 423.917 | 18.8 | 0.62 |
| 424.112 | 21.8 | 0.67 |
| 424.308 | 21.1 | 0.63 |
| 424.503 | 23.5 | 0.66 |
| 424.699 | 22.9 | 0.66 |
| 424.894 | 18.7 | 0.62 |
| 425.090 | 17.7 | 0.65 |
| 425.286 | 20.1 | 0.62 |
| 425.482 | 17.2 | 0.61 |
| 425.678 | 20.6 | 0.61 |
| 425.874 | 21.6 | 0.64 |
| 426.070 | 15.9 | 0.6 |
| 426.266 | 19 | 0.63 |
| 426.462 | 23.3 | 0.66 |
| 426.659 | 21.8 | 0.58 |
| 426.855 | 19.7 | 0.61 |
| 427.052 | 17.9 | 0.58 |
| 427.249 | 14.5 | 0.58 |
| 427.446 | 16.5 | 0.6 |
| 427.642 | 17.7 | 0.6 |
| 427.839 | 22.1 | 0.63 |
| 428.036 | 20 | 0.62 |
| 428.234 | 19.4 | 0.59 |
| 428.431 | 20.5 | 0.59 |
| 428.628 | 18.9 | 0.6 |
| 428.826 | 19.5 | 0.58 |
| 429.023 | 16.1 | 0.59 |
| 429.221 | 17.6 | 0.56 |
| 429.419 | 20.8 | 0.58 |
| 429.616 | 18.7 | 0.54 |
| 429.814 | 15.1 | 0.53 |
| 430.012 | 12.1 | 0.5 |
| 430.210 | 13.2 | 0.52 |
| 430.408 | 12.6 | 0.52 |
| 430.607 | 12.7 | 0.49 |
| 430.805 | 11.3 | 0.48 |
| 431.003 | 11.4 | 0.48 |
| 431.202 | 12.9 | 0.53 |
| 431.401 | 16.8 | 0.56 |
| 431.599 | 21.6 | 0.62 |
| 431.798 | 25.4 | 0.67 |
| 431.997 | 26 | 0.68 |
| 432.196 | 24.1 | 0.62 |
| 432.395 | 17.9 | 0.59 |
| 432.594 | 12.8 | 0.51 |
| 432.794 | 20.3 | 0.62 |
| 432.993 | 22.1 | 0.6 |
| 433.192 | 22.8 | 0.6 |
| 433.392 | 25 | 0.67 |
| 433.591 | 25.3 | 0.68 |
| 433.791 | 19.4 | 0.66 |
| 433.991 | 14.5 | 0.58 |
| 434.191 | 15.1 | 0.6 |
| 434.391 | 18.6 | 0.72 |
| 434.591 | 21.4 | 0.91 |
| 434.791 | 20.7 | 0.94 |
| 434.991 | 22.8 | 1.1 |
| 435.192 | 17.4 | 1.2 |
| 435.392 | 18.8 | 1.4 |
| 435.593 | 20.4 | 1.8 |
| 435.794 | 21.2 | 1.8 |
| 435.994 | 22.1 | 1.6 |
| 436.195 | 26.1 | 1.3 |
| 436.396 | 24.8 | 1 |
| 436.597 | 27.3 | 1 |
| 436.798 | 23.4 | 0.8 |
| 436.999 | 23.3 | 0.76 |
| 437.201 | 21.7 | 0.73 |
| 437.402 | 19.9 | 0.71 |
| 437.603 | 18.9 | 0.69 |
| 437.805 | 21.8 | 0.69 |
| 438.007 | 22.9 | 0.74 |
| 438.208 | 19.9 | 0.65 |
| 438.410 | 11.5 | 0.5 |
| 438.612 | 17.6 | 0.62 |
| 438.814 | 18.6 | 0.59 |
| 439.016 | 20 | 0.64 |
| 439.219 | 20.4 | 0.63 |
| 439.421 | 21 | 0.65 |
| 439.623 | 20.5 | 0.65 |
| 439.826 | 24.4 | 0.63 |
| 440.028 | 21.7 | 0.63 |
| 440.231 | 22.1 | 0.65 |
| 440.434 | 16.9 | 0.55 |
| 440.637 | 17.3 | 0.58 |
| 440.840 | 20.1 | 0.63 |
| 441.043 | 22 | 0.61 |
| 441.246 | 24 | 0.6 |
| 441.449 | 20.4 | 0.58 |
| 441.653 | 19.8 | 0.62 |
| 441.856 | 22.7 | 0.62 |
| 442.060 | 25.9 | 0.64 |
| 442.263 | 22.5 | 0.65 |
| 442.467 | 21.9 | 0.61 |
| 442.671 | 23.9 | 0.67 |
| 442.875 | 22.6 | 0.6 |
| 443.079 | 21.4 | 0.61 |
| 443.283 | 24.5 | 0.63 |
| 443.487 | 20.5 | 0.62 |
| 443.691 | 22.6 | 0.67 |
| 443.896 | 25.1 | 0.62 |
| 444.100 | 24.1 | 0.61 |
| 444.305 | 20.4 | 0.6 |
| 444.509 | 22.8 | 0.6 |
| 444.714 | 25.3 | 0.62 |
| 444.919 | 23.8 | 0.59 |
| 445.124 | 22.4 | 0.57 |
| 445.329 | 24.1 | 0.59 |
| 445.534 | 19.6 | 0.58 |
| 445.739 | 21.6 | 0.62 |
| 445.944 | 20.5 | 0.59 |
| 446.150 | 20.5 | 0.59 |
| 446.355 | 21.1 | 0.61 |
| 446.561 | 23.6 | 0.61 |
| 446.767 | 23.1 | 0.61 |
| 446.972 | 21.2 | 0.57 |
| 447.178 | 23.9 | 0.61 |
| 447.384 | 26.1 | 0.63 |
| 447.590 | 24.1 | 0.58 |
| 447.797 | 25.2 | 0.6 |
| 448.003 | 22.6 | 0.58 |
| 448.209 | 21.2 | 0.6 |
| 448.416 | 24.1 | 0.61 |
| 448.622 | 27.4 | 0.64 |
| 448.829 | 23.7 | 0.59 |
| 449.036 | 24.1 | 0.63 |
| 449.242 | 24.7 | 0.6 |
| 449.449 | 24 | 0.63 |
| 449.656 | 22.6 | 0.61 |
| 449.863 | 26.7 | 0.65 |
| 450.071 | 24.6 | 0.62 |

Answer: 0.63 nm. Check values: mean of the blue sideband 19.1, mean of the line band 18.5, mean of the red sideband 22.8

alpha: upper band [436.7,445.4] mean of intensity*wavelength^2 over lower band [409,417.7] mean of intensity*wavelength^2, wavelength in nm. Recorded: 1.1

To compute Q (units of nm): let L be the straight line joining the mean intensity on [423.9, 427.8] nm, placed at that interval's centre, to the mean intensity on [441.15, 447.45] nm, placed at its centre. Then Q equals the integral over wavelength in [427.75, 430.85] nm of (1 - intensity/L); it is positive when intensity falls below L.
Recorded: 0.48 nm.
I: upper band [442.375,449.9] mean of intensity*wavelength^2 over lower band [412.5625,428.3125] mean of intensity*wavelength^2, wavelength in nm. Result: 1.3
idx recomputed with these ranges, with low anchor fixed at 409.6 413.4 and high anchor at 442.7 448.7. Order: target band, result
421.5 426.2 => 0.47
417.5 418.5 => 0.08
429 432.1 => 0.80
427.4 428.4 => 0.13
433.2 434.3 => 0.11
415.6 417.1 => -0.04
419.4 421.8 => 0.15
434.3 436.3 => 0.14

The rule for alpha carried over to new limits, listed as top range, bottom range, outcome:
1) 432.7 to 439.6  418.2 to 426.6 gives 1.10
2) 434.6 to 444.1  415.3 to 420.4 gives 1.15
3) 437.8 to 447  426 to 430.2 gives 1.26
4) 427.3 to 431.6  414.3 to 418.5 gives 0.83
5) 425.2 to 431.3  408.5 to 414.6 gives 0.86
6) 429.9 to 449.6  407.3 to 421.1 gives 1.11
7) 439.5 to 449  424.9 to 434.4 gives 1.30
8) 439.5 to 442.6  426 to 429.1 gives 1.21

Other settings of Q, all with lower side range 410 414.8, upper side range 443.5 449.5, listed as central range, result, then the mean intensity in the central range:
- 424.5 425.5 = 0.108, 19.9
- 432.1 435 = 0.327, 20.1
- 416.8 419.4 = 0.237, 20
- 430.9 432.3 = 0.178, 19.7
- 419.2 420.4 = 0.116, 20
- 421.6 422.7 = 0.092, 20.4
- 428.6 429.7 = 0.191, 18.6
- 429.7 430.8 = 0.462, 13.1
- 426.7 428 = 0.237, 18.3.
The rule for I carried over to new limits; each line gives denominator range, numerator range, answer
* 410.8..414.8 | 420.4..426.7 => 0.95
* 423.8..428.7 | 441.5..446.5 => 1.24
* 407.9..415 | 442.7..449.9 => 1.24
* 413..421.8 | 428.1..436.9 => 0.99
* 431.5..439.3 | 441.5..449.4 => 1.15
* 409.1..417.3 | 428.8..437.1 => 0.97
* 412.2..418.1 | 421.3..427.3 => 0.95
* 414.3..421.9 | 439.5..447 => 1.20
